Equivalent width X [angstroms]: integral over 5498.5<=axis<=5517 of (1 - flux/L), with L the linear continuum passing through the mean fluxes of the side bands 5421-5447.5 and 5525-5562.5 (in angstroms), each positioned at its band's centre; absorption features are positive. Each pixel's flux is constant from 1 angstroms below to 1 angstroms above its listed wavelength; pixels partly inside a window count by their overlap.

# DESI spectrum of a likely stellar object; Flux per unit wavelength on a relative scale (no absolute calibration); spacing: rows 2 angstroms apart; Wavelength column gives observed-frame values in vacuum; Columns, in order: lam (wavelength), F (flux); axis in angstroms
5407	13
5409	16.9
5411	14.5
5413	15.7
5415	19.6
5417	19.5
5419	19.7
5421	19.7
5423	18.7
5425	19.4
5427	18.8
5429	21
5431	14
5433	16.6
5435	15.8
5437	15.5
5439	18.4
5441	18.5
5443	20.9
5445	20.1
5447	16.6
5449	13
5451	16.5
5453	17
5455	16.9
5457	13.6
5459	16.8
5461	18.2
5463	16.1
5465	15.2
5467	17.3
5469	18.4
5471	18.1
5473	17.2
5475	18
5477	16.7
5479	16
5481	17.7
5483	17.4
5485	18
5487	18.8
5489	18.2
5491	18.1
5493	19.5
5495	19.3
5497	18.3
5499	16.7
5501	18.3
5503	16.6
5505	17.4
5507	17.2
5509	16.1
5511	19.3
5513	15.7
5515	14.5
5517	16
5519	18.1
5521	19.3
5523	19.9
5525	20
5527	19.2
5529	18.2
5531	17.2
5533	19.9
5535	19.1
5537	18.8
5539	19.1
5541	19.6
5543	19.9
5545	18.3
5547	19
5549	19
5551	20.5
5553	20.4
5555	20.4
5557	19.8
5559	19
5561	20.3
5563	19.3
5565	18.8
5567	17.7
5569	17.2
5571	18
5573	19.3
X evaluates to 2.06 angstroms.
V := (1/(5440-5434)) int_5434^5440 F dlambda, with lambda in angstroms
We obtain 16.6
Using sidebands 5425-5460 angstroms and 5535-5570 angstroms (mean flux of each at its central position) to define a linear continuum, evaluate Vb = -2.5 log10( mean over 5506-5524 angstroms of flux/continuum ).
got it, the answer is 0.07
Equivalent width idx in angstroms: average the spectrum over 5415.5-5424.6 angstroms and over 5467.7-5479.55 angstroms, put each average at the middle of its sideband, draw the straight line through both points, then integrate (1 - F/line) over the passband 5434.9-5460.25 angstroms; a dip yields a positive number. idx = 2.0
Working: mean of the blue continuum 19.4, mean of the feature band 16.9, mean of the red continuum 17.5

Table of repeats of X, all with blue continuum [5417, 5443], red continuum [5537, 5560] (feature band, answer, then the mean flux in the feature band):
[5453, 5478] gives 2.29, 16.9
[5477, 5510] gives 2.09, 17.7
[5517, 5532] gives 0.46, 18.7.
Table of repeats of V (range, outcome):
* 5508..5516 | 16.4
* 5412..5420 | 18.6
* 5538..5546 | 19.2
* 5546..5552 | 19.5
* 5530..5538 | 18.8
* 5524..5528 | 19.6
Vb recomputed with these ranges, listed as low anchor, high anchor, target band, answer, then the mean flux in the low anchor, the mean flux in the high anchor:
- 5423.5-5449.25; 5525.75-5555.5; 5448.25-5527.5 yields 0.067 mag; 17.7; 19.2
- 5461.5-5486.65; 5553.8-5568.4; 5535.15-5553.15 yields -0.026 mag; 17.2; 19.3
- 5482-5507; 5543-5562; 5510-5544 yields 0.028 mag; 18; 19.6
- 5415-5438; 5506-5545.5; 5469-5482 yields 0.051 mag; 18.1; 18.3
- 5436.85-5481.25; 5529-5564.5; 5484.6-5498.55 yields -0.037 mag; 17.1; 19.3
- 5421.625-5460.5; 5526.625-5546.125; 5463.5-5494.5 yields 0.019 mag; 17.3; 18.9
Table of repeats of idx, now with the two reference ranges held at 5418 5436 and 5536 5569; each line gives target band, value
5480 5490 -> 0.4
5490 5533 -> 2.4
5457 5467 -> 1.2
